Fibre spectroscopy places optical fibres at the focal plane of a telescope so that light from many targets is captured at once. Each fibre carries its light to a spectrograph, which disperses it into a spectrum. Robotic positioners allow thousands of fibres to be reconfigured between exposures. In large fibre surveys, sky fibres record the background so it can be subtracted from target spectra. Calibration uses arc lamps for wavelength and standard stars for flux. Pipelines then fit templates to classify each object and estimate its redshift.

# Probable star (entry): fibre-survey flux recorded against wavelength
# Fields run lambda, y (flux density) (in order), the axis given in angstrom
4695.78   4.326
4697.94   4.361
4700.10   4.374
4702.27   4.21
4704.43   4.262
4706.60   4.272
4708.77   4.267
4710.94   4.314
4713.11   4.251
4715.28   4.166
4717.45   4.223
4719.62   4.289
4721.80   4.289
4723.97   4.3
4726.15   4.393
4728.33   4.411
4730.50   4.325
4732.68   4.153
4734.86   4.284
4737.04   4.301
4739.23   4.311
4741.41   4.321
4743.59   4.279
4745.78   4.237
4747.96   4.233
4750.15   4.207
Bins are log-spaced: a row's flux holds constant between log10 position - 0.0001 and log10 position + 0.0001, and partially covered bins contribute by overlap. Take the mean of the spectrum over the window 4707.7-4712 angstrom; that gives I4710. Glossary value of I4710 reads 4.29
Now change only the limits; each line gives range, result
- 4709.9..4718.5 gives 4.24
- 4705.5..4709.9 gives 4.26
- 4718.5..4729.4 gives 4.33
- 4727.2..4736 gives 4.3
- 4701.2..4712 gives 4.26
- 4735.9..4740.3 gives 4.3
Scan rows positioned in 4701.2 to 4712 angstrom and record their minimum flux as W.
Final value 4.21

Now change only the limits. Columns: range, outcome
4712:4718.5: 4.166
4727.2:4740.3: 4.153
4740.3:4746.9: 4.237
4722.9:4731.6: 4.3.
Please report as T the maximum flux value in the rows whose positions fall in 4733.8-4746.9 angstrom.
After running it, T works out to 4.321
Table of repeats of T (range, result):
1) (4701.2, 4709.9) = 4.272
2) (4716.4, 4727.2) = 4.393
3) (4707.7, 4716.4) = 4.314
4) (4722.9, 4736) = 4.411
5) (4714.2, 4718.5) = 4.223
